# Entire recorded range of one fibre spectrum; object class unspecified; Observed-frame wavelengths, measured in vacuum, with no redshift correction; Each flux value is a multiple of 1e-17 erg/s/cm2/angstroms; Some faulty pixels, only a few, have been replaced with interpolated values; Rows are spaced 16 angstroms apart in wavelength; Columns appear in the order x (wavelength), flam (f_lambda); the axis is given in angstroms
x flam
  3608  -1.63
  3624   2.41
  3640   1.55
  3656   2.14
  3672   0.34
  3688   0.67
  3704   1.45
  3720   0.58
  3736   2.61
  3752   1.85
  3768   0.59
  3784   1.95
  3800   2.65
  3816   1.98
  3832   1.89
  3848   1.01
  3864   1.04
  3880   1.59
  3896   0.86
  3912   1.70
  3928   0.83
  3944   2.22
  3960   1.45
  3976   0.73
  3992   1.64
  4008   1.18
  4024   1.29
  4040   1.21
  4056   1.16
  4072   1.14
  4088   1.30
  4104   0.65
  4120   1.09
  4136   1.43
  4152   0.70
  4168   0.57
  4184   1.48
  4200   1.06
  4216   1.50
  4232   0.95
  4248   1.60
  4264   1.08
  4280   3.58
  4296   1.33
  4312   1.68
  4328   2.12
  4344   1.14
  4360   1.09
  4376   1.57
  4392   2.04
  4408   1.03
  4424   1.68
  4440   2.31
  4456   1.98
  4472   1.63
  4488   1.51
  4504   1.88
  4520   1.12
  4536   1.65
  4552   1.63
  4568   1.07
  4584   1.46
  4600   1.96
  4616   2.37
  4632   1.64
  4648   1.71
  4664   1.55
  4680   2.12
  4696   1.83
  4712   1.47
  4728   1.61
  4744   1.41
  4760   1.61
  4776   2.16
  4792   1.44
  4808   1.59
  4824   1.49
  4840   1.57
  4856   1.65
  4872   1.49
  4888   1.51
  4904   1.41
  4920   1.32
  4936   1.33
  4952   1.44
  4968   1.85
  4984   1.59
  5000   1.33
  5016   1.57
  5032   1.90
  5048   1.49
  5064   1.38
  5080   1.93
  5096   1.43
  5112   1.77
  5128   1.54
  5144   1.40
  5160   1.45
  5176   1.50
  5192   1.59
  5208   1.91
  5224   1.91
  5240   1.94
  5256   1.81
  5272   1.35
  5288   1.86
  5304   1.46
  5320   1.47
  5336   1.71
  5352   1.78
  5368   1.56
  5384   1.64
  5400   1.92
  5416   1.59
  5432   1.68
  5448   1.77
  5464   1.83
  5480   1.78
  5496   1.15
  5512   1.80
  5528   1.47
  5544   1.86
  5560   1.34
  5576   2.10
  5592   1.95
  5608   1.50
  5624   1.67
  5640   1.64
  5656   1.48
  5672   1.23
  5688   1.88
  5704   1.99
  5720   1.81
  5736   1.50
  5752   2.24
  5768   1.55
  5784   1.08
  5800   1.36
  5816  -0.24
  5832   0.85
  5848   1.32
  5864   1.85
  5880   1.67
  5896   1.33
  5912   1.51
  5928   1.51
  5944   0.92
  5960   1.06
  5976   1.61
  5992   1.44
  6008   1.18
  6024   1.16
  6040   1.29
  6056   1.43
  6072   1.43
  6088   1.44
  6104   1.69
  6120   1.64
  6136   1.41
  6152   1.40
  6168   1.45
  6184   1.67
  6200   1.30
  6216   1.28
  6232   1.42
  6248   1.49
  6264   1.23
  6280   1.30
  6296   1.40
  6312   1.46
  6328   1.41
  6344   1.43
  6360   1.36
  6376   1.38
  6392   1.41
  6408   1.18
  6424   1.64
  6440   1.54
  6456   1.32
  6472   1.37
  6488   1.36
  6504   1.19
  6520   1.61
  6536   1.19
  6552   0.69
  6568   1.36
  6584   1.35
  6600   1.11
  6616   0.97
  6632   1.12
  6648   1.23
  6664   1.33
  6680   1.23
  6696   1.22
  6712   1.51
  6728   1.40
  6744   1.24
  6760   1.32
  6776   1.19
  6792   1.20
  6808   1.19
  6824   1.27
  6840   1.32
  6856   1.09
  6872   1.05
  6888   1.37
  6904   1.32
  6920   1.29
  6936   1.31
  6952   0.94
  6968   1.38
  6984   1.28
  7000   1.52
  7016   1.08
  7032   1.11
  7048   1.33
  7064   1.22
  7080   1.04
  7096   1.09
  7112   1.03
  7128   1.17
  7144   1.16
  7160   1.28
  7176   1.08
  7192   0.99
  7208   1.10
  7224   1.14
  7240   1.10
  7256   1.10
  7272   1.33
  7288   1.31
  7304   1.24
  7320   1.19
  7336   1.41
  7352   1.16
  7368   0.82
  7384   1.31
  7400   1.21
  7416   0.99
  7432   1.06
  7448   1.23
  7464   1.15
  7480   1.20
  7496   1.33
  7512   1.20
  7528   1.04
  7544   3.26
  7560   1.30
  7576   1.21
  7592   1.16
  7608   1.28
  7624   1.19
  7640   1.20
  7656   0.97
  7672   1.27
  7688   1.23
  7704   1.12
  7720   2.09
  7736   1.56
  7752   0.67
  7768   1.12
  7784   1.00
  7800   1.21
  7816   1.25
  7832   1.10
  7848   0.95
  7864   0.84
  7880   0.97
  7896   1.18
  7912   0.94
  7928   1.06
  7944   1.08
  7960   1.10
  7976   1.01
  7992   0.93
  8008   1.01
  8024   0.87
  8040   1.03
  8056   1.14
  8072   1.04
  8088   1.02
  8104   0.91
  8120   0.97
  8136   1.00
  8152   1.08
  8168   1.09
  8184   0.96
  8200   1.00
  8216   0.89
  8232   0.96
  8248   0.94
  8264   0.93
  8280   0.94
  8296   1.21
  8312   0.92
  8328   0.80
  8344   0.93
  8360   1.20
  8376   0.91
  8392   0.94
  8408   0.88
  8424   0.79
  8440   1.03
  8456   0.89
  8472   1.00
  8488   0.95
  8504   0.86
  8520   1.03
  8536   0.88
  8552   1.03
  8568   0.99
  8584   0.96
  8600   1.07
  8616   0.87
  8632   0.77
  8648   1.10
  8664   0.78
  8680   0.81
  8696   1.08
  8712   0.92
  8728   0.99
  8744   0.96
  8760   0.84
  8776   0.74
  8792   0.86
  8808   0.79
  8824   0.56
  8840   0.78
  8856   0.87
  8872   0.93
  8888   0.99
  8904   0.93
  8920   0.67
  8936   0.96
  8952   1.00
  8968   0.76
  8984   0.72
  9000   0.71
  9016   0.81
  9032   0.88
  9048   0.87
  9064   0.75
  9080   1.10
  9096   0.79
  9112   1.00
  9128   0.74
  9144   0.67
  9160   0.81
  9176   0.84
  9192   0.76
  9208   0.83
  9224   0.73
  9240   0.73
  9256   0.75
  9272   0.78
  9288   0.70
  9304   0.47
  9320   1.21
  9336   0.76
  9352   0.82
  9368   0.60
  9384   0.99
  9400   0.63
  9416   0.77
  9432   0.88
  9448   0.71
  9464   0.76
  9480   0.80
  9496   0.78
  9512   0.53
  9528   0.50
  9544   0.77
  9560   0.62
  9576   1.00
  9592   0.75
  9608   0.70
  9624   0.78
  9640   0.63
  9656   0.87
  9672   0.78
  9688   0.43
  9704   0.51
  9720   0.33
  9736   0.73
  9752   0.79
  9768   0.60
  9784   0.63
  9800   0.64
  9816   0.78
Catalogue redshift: 0.15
